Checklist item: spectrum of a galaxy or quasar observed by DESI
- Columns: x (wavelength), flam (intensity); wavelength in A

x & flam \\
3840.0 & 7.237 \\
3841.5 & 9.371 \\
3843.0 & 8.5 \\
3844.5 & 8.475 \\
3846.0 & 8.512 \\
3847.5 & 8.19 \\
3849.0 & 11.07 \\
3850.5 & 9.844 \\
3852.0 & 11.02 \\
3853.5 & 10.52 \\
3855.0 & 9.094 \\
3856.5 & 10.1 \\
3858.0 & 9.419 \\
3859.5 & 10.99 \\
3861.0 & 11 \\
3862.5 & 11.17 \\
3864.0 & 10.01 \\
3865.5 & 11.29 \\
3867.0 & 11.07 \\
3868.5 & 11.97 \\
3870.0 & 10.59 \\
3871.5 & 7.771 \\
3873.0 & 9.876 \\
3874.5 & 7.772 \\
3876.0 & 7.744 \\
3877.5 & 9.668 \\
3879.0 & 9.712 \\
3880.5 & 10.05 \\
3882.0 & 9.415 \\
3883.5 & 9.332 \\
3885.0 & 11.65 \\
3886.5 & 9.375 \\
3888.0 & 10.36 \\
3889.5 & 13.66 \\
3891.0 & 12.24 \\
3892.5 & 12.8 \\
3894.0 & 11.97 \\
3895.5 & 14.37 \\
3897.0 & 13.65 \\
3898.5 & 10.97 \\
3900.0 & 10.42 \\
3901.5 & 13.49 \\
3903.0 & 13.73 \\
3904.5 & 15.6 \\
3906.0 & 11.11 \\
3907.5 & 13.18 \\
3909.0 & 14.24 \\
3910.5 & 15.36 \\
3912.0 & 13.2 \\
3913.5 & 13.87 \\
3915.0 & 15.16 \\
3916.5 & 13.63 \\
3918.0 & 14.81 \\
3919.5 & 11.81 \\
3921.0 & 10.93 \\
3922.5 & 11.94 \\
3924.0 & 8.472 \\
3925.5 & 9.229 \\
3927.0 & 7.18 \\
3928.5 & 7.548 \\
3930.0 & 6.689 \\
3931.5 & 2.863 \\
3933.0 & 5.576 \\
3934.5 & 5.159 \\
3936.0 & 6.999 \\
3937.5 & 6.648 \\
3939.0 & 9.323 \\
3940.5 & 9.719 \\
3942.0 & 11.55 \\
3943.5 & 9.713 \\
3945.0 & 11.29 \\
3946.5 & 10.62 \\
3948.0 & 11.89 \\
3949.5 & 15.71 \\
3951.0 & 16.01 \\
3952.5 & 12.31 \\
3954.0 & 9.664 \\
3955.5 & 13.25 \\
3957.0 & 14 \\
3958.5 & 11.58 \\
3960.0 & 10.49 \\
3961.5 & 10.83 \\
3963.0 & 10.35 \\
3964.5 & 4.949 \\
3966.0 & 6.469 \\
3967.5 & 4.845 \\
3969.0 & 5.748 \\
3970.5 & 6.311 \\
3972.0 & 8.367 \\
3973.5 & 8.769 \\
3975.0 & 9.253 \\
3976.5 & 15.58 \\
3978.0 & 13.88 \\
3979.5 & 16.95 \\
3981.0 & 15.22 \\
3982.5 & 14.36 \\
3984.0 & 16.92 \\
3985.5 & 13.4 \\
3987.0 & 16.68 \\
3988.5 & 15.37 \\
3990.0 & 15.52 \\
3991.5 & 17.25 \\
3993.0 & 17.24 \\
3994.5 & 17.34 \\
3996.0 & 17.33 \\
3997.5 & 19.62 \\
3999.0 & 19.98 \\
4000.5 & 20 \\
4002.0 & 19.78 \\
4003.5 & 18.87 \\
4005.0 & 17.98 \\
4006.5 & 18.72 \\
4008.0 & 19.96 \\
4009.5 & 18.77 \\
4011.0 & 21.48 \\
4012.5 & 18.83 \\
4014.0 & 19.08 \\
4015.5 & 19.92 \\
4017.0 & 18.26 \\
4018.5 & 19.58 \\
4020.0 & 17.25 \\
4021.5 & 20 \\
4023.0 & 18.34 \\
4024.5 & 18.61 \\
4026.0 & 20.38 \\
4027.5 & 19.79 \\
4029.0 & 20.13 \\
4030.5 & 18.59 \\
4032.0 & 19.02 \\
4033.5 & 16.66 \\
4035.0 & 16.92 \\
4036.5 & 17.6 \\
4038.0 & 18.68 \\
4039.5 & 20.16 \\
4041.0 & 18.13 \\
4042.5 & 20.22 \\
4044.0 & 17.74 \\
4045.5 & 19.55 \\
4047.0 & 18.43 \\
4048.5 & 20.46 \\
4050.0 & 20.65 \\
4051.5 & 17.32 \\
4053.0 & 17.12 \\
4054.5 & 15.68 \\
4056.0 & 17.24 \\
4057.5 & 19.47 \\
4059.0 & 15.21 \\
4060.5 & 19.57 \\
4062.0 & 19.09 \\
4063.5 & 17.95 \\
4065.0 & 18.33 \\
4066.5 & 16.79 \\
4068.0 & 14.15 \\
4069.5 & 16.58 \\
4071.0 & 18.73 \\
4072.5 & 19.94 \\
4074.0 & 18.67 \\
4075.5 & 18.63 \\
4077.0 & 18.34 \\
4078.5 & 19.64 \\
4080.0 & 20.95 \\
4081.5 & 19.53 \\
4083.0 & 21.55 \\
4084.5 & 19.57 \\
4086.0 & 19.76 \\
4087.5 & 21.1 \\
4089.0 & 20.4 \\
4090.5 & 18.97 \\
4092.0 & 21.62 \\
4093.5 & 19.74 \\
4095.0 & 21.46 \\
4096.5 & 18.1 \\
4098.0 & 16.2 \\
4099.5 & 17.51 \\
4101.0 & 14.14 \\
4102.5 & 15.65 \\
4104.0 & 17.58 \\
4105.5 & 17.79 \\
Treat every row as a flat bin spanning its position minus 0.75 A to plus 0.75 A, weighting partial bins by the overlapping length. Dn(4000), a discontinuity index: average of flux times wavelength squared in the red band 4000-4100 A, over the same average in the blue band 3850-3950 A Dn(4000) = 1.9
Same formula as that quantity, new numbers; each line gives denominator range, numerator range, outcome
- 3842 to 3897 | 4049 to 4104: 1.98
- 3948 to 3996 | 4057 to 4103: 1.57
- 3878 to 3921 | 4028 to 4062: 1.59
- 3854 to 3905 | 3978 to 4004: 1.65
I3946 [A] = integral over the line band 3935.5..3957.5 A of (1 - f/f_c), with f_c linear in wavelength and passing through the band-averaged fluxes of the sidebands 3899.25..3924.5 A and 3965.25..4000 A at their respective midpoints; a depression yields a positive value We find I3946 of 3.4 A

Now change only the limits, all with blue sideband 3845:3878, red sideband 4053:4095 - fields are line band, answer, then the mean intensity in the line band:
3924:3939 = 7.2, 6.68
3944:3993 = 8.1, 12.1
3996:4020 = -4.8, 19.3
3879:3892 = 0.2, 10.7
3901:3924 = -2.4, 13.3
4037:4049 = -1.1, 19.1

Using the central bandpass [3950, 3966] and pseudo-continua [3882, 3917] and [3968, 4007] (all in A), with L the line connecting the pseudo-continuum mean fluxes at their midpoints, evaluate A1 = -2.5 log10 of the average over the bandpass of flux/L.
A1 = 0.27 mag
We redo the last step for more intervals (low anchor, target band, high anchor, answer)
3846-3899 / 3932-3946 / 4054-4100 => 0.50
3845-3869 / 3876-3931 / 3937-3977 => -0.13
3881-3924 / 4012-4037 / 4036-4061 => -0.08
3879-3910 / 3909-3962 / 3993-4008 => 0.33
